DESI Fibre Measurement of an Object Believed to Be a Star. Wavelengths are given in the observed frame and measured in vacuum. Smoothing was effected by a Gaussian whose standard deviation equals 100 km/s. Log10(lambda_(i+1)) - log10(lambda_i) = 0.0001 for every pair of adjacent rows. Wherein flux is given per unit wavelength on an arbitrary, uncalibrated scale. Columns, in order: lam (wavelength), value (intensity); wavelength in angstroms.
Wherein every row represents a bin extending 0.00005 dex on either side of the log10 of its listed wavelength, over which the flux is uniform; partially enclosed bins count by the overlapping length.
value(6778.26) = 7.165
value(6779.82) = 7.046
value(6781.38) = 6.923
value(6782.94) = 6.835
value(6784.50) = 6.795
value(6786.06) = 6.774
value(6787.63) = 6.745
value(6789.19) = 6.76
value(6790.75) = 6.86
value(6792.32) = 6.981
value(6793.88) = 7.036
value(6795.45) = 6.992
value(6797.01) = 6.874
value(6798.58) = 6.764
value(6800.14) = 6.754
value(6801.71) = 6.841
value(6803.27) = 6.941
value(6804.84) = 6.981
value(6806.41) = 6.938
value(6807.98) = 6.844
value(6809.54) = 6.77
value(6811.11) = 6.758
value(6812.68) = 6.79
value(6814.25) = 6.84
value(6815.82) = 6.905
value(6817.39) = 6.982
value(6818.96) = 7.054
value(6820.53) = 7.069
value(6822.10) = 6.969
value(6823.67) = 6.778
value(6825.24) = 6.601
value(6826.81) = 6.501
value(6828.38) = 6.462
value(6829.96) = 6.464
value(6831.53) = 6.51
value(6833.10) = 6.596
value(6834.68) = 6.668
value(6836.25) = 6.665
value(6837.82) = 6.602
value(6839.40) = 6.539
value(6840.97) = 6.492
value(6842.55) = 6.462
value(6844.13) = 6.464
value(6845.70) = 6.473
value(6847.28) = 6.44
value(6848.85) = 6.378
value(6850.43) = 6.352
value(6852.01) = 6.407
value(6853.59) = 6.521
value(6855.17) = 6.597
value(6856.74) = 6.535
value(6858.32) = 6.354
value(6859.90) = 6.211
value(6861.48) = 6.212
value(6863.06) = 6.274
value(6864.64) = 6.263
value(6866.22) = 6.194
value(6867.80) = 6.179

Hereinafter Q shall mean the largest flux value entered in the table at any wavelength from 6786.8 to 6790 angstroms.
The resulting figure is 6.76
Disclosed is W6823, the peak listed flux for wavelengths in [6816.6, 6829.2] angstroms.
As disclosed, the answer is 7.069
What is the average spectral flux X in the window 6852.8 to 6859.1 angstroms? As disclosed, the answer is 6.51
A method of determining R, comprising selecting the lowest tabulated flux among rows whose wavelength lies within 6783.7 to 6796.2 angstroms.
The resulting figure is 6.745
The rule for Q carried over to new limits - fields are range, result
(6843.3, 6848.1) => 6.473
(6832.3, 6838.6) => 6.668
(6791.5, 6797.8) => 7.036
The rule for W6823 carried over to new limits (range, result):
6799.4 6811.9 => 6.981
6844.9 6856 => 6.597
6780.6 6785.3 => 6.923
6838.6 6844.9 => 6.539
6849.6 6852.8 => 6.407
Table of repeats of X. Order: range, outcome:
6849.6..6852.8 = 6.37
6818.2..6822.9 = 7.03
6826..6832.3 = 6.48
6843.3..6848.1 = 6.47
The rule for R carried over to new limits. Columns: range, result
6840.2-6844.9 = 6.462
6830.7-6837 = 6.51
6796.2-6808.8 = 6.754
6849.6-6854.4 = 6.352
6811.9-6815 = 6.79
